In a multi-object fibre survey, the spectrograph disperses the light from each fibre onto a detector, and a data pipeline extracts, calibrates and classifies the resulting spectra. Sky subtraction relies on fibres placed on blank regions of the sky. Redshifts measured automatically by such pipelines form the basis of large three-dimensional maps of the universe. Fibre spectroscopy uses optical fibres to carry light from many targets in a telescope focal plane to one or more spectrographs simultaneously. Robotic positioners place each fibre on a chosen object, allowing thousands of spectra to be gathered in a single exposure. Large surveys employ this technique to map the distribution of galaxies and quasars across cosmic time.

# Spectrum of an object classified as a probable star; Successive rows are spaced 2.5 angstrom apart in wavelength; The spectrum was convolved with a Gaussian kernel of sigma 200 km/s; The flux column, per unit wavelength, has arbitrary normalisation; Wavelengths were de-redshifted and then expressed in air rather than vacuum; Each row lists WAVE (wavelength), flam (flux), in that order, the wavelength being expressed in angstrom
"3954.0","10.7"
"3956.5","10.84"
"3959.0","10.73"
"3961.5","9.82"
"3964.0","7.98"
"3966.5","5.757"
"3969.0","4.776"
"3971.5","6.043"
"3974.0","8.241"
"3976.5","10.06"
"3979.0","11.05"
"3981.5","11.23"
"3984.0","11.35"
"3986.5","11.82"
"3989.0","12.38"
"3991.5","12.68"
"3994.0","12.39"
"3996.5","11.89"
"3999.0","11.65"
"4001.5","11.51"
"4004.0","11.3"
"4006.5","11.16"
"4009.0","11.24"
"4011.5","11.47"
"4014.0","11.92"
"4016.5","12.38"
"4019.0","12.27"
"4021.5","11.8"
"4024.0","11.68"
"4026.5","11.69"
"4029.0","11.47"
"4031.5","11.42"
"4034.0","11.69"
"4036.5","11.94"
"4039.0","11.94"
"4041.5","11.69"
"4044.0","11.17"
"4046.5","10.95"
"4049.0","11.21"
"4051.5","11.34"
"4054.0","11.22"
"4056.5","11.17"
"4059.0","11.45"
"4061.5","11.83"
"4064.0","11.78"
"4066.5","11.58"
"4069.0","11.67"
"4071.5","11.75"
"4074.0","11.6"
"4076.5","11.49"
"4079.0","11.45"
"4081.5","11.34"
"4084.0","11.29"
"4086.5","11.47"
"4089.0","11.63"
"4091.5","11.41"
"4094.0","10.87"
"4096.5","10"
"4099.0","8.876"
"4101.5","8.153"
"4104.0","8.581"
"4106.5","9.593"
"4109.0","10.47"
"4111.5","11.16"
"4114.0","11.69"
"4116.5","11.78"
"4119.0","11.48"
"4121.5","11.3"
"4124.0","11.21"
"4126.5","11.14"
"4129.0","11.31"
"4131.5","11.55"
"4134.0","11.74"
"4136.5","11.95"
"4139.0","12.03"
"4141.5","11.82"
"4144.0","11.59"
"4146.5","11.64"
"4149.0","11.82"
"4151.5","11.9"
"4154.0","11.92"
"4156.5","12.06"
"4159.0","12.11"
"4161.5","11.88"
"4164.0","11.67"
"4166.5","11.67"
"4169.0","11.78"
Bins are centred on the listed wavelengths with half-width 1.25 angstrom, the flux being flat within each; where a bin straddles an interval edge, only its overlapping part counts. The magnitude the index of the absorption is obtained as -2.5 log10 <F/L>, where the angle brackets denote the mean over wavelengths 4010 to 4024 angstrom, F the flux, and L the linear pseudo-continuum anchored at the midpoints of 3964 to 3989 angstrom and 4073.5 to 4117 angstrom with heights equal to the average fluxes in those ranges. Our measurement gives -0.24 mag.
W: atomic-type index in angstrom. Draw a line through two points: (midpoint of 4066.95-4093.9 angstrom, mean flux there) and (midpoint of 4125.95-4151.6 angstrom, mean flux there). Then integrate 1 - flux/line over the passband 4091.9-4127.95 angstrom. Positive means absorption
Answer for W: 3.5 angstrom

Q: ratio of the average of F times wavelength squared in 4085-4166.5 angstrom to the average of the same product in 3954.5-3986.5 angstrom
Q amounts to 1.3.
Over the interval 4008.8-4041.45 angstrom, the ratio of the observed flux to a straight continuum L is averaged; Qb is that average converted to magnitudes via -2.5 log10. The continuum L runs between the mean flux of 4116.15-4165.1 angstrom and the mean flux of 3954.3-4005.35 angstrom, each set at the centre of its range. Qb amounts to -0.11 mag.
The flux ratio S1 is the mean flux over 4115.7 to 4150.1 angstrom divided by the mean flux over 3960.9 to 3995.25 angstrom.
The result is 1.2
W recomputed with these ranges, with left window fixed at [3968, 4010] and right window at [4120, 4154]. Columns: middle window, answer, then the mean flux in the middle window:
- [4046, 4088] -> -1.1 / 11.5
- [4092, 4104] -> 2.0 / 9.5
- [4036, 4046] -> -0.6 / 11.6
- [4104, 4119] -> 0.9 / 10.8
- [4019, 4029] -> -0.8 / 11.8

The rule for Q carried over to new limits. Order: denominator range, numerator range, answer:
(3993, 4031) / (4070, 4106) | 0.95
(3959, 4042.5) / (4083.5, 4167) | 1.10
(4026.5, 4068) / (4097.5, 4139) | 0.97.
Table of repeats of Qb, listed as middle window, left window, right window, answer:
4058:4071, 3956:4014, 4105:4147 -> -0.072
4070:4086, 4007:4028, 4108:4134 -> 0.003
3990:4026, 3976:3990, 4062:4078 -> -0.034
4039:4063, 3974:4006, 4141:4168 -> 0.021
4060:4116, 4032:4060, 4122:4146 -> 0.058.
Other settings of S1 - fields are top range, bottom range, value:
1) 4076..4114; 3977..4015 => 0.91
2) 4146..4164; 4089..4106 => 1.22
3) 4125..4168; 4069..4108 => 1.10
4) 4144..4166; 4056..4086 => 1.03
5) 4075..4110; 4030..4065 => 0.91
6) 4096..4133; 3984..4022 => 0.89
